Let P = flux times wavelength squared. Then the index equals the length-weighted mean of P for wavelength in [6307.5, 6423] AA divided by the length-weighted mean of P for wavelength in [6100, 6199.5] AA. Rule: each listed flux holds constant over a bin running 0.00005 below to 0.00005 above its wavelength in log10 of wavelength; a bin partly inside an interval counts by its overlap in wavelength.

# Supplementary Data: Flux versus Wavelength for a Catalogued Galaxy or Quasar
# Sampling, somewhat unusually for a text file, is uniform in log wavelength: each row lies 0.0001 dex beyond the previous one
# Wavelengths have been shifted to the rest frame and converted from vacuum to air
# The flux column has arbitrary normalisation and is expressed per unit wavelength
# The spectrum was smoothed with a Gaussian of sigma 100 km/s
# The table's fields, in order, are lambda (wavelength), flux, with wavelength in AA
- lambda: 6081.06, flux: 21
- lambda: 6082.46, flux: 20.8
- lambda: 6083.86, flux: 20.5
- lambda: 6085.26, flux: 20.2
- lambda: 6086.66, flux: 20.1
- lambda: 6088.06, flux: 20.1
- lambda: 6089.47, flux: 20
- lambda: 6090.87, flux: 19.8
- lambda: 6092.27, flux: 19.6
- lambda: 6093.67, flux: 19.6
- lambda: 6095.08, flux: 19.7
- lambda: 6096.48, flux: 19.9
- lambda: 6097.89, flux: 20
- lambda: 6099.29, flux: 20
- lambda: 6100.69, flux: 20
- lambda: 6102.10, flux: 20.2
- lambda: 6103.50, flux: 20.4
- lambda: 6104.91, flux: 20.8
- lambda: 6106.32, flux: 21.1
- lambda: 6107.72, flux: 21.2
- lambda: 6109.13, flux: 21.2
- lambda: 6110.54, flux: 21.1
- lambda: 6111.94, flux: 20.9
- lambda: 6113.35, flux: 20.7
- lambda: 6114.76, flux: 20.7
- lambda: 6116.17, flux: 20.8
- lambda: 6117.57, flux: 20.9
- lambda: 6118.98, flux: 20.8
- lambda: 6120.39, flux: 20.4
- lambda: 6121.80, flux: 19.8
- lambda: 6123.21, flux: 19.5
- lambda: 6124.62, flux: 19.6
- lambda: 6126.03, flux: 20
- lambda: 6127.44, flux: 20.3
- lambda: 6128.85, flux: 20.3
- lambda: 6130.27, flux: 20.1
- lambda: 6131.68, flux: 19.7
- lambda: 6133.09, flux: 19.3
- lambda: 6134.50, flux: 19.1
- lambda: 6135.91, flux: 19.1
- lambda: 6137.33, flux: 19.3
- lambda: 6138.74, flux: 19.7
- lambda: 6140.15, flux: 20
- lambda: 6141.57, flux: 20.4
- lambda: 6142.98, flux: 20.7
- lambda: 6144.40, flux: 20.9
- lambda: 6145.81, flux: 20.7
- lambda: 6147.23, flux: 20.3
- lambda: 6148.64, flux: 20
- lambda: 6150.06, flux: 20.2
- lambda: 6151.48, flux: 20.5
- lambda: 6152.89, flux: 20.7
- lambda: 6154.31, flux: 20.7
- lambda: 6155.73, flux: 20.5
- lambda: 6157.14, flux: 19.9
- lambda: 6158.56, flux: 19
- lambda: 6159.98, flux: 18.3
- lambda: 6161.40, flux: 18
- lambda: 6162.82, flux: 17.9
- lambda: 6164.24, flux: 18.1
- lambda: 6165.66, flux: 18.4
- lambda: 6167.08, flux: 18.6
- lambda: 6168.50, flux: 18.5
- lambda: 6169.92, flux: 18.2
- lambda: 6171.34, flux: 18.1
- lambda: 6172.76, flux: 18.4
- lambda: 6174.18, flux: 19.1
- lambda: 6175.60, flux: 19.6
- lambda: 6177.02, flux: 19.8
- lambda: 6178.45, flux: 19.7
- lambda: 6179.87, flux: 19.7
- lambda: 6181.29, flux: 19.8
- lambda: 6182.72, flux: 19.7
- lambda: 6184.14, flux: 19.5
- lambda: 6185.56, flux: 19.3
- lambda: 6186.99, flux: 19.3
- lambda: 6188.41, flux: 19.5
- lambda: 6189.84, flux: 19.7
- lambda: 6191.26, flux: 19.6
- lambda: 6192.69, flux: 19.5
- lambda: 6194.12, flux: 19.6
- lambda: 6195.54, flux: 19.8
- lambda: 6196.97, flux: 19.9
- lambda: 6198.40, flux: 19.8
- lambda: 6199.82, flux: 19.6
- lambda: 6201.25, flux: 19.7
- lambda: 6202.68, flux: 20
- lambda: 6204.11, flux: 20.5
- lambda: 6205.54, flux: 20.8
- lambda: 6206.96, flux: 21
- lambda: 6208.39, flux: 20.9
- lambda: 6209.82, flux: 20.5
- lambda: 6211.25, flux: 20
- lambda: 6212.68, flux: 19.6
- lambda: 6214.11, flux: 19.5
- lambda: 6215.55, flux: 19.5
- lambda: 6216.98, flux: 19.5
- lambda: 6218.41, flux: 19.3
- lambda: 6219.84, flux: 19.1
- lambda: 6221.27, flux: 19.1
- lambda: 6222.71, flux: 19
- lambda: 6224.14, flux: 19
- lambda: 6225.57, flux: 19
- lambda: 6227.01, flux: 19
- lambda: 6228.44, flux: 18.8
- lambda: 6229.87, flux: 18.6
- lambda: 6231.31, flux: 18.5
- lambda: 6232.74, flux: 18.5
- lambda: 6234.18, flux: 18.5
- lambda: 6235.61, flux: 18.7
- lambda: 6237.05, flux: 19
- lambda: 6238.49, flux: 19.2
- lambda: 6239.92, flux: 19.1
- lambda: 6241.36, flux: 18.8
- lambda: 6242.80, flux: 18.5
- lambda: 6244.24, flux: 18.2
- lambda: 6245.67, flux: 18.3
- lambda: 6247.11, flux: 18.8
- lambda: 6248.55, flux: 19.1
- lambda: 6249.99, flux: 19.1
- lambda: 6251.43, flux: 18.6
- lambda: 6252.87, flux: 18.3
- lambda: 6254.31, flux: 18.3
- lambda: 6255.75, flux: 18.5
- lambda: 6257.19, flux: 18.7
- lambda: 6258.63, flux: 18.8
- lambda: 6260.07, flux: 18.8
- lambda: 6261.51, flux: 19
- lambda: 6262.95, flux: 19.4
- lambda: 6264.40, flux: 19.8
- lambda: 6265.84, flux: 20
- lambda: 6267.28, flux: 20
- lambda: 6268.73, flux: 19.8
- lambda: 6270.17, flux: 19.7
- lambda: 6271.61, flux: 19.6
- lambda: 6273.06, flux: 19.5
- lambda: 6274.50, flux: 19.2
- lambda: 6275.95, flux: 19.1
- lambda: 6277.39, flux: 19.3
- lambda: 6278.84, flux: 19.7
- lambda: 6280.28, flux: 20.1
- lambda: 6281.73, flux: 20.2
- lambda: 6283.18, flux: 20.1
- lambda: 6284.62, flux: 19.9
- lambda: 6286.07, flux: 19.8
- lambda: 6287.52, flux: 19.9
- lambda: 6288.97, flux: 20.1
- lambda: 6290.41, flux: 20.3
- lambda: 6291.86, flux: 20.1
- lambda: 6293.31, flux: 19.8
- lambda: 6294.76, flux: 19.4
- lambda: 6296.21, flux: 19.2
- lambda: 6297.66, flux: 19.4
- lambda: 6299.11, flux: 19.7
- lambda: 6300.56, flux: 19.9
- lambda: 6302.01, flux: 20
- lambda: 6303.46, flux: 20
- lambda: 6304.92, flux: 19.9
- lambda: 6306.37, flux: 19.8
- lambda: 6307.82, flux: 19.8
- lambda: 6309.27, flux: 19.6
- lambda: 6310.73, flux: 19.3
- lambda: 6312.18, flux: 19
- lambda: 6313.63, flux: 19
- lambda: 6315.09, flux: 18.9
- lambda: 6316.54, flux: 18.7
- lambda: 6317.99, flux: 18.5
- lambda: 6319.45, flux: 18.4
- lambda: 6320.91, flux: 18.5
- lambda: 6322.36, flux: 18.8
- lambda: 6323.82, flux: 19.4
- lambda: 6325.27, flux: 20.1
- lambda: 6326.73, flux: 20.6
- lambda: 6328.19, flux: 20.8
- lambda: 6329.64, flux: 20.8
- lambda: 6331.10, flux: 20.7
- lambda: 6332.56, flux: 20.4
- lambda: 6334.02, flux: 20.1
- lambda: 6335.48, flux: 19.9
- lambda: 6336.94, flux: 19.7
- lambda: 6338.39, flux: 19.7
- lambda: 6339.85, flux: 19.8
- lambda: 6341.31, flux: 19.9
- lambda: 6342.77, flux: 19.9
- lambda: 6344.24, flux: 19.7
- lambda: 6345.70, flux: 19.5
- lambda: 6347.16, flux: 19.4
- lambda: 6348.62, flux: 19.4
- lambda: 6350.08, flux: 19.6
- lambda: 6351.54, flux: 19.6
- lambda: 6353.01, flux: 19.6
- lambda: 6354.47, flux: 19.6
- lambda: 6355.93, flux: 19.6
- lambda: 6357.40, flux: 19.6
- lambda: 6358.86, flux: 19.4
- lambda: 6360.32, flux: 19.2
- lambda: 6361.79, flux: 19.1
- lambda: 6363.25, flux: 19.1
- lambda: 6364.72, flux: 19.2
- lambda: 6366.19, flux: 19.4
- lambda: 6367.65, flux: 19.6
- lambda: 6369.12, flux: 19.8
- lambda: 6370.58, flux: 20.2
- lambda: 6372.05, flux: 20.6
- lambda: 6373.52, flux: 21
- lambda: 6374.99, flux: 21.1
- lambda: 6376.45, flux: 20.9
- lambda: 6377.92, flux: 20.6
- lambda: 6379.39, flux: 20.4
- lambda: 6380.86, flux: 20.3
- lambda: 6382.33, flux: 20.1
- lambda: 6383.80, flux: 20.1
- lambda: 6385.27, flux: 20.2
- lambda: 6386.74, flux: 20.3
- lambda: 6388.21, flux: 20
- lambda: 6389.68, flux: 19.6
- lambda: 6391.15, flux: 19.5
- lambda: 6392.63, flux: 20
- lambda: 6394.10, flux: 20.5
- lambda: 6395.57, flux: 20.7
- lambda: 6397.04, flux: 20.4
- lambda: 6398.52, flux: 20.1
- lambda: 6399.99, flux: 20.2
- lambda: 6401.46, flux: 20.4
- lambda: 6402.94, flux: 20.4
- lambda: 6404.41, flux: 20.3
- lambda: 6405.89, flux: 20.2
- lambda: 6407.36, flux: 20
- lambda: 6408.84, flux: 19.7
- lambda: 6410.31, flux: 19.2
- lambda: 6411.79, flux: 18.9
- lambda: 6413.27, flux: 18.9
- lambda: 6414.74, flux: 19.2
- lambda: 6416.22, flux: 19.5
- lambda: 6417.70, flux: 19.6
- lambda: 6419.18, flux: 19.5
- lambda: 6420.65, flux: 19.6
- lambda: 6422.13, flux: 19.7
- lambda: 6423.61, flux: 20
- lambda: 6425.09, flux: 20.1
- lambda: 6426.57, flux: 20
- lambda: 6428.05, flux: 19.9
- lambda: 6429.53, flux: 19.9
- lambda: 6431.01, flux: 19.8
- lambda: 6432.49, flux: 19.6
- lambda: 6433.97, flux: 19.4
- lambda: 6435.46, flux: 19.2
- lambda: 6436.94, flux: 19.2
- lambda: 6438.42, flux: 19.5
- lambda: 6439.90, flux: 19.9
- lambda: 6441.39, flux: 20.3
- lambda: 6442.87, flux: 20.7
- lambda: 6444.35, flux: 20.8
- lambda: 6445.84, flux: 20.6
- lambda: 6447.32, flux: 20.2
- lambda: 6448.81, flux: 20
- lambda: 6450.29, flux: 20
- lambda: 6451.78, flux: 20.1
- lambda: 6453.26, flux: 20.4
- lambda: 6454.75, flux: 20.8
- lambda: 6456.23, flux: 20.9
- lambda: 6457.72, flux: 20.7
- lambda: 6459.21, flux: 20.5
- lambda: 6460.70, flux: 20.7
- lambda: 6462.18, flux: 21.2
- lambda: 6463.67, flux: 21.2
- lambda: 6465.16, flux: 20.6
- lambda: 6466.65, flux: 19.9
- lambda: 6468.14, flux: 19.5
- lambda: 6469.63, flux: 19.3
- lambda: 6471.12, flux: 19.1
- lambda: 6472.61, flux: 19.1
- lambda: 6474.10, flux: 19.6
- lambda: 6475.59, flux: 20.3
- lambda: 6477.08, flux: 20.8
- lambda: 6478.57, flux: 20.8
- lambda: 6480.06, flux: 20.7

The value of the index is 1.1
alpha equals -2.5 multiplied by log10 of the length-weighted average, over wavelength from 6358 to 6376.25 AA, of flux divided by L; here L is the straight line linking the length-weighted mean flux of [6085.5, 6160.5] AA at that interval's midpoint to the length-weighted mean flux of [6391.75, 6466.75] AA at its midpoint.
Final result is 0.01 mag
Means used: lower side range 20.2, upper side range 20.1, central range 19.8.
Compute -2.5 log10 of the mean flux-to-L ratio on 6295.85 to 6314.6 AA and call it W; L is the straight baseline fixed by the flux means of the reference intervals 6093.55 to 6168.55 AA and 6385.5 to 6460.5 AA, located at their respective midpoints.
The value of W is 0.022 mag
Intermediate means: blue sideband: 20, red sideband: 20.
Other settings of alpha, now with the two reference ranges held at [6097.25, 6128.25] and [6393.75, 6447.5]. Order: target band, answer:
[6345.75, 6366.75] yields 0.033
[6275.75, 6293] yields 0.013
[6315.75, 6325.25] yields 0.070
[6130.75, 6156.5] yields 0.017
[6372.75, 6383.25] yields -0.035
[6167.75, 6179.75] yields 0.077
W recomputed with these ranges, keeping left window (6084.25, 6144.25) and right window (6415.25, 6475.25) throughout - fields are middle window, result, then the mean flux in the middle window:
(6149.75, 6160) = 0.004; 20.1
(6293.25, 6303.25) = 0.024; 19.6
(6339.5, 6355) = 0.024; 19.6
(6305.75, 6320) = 0.054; 19.1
